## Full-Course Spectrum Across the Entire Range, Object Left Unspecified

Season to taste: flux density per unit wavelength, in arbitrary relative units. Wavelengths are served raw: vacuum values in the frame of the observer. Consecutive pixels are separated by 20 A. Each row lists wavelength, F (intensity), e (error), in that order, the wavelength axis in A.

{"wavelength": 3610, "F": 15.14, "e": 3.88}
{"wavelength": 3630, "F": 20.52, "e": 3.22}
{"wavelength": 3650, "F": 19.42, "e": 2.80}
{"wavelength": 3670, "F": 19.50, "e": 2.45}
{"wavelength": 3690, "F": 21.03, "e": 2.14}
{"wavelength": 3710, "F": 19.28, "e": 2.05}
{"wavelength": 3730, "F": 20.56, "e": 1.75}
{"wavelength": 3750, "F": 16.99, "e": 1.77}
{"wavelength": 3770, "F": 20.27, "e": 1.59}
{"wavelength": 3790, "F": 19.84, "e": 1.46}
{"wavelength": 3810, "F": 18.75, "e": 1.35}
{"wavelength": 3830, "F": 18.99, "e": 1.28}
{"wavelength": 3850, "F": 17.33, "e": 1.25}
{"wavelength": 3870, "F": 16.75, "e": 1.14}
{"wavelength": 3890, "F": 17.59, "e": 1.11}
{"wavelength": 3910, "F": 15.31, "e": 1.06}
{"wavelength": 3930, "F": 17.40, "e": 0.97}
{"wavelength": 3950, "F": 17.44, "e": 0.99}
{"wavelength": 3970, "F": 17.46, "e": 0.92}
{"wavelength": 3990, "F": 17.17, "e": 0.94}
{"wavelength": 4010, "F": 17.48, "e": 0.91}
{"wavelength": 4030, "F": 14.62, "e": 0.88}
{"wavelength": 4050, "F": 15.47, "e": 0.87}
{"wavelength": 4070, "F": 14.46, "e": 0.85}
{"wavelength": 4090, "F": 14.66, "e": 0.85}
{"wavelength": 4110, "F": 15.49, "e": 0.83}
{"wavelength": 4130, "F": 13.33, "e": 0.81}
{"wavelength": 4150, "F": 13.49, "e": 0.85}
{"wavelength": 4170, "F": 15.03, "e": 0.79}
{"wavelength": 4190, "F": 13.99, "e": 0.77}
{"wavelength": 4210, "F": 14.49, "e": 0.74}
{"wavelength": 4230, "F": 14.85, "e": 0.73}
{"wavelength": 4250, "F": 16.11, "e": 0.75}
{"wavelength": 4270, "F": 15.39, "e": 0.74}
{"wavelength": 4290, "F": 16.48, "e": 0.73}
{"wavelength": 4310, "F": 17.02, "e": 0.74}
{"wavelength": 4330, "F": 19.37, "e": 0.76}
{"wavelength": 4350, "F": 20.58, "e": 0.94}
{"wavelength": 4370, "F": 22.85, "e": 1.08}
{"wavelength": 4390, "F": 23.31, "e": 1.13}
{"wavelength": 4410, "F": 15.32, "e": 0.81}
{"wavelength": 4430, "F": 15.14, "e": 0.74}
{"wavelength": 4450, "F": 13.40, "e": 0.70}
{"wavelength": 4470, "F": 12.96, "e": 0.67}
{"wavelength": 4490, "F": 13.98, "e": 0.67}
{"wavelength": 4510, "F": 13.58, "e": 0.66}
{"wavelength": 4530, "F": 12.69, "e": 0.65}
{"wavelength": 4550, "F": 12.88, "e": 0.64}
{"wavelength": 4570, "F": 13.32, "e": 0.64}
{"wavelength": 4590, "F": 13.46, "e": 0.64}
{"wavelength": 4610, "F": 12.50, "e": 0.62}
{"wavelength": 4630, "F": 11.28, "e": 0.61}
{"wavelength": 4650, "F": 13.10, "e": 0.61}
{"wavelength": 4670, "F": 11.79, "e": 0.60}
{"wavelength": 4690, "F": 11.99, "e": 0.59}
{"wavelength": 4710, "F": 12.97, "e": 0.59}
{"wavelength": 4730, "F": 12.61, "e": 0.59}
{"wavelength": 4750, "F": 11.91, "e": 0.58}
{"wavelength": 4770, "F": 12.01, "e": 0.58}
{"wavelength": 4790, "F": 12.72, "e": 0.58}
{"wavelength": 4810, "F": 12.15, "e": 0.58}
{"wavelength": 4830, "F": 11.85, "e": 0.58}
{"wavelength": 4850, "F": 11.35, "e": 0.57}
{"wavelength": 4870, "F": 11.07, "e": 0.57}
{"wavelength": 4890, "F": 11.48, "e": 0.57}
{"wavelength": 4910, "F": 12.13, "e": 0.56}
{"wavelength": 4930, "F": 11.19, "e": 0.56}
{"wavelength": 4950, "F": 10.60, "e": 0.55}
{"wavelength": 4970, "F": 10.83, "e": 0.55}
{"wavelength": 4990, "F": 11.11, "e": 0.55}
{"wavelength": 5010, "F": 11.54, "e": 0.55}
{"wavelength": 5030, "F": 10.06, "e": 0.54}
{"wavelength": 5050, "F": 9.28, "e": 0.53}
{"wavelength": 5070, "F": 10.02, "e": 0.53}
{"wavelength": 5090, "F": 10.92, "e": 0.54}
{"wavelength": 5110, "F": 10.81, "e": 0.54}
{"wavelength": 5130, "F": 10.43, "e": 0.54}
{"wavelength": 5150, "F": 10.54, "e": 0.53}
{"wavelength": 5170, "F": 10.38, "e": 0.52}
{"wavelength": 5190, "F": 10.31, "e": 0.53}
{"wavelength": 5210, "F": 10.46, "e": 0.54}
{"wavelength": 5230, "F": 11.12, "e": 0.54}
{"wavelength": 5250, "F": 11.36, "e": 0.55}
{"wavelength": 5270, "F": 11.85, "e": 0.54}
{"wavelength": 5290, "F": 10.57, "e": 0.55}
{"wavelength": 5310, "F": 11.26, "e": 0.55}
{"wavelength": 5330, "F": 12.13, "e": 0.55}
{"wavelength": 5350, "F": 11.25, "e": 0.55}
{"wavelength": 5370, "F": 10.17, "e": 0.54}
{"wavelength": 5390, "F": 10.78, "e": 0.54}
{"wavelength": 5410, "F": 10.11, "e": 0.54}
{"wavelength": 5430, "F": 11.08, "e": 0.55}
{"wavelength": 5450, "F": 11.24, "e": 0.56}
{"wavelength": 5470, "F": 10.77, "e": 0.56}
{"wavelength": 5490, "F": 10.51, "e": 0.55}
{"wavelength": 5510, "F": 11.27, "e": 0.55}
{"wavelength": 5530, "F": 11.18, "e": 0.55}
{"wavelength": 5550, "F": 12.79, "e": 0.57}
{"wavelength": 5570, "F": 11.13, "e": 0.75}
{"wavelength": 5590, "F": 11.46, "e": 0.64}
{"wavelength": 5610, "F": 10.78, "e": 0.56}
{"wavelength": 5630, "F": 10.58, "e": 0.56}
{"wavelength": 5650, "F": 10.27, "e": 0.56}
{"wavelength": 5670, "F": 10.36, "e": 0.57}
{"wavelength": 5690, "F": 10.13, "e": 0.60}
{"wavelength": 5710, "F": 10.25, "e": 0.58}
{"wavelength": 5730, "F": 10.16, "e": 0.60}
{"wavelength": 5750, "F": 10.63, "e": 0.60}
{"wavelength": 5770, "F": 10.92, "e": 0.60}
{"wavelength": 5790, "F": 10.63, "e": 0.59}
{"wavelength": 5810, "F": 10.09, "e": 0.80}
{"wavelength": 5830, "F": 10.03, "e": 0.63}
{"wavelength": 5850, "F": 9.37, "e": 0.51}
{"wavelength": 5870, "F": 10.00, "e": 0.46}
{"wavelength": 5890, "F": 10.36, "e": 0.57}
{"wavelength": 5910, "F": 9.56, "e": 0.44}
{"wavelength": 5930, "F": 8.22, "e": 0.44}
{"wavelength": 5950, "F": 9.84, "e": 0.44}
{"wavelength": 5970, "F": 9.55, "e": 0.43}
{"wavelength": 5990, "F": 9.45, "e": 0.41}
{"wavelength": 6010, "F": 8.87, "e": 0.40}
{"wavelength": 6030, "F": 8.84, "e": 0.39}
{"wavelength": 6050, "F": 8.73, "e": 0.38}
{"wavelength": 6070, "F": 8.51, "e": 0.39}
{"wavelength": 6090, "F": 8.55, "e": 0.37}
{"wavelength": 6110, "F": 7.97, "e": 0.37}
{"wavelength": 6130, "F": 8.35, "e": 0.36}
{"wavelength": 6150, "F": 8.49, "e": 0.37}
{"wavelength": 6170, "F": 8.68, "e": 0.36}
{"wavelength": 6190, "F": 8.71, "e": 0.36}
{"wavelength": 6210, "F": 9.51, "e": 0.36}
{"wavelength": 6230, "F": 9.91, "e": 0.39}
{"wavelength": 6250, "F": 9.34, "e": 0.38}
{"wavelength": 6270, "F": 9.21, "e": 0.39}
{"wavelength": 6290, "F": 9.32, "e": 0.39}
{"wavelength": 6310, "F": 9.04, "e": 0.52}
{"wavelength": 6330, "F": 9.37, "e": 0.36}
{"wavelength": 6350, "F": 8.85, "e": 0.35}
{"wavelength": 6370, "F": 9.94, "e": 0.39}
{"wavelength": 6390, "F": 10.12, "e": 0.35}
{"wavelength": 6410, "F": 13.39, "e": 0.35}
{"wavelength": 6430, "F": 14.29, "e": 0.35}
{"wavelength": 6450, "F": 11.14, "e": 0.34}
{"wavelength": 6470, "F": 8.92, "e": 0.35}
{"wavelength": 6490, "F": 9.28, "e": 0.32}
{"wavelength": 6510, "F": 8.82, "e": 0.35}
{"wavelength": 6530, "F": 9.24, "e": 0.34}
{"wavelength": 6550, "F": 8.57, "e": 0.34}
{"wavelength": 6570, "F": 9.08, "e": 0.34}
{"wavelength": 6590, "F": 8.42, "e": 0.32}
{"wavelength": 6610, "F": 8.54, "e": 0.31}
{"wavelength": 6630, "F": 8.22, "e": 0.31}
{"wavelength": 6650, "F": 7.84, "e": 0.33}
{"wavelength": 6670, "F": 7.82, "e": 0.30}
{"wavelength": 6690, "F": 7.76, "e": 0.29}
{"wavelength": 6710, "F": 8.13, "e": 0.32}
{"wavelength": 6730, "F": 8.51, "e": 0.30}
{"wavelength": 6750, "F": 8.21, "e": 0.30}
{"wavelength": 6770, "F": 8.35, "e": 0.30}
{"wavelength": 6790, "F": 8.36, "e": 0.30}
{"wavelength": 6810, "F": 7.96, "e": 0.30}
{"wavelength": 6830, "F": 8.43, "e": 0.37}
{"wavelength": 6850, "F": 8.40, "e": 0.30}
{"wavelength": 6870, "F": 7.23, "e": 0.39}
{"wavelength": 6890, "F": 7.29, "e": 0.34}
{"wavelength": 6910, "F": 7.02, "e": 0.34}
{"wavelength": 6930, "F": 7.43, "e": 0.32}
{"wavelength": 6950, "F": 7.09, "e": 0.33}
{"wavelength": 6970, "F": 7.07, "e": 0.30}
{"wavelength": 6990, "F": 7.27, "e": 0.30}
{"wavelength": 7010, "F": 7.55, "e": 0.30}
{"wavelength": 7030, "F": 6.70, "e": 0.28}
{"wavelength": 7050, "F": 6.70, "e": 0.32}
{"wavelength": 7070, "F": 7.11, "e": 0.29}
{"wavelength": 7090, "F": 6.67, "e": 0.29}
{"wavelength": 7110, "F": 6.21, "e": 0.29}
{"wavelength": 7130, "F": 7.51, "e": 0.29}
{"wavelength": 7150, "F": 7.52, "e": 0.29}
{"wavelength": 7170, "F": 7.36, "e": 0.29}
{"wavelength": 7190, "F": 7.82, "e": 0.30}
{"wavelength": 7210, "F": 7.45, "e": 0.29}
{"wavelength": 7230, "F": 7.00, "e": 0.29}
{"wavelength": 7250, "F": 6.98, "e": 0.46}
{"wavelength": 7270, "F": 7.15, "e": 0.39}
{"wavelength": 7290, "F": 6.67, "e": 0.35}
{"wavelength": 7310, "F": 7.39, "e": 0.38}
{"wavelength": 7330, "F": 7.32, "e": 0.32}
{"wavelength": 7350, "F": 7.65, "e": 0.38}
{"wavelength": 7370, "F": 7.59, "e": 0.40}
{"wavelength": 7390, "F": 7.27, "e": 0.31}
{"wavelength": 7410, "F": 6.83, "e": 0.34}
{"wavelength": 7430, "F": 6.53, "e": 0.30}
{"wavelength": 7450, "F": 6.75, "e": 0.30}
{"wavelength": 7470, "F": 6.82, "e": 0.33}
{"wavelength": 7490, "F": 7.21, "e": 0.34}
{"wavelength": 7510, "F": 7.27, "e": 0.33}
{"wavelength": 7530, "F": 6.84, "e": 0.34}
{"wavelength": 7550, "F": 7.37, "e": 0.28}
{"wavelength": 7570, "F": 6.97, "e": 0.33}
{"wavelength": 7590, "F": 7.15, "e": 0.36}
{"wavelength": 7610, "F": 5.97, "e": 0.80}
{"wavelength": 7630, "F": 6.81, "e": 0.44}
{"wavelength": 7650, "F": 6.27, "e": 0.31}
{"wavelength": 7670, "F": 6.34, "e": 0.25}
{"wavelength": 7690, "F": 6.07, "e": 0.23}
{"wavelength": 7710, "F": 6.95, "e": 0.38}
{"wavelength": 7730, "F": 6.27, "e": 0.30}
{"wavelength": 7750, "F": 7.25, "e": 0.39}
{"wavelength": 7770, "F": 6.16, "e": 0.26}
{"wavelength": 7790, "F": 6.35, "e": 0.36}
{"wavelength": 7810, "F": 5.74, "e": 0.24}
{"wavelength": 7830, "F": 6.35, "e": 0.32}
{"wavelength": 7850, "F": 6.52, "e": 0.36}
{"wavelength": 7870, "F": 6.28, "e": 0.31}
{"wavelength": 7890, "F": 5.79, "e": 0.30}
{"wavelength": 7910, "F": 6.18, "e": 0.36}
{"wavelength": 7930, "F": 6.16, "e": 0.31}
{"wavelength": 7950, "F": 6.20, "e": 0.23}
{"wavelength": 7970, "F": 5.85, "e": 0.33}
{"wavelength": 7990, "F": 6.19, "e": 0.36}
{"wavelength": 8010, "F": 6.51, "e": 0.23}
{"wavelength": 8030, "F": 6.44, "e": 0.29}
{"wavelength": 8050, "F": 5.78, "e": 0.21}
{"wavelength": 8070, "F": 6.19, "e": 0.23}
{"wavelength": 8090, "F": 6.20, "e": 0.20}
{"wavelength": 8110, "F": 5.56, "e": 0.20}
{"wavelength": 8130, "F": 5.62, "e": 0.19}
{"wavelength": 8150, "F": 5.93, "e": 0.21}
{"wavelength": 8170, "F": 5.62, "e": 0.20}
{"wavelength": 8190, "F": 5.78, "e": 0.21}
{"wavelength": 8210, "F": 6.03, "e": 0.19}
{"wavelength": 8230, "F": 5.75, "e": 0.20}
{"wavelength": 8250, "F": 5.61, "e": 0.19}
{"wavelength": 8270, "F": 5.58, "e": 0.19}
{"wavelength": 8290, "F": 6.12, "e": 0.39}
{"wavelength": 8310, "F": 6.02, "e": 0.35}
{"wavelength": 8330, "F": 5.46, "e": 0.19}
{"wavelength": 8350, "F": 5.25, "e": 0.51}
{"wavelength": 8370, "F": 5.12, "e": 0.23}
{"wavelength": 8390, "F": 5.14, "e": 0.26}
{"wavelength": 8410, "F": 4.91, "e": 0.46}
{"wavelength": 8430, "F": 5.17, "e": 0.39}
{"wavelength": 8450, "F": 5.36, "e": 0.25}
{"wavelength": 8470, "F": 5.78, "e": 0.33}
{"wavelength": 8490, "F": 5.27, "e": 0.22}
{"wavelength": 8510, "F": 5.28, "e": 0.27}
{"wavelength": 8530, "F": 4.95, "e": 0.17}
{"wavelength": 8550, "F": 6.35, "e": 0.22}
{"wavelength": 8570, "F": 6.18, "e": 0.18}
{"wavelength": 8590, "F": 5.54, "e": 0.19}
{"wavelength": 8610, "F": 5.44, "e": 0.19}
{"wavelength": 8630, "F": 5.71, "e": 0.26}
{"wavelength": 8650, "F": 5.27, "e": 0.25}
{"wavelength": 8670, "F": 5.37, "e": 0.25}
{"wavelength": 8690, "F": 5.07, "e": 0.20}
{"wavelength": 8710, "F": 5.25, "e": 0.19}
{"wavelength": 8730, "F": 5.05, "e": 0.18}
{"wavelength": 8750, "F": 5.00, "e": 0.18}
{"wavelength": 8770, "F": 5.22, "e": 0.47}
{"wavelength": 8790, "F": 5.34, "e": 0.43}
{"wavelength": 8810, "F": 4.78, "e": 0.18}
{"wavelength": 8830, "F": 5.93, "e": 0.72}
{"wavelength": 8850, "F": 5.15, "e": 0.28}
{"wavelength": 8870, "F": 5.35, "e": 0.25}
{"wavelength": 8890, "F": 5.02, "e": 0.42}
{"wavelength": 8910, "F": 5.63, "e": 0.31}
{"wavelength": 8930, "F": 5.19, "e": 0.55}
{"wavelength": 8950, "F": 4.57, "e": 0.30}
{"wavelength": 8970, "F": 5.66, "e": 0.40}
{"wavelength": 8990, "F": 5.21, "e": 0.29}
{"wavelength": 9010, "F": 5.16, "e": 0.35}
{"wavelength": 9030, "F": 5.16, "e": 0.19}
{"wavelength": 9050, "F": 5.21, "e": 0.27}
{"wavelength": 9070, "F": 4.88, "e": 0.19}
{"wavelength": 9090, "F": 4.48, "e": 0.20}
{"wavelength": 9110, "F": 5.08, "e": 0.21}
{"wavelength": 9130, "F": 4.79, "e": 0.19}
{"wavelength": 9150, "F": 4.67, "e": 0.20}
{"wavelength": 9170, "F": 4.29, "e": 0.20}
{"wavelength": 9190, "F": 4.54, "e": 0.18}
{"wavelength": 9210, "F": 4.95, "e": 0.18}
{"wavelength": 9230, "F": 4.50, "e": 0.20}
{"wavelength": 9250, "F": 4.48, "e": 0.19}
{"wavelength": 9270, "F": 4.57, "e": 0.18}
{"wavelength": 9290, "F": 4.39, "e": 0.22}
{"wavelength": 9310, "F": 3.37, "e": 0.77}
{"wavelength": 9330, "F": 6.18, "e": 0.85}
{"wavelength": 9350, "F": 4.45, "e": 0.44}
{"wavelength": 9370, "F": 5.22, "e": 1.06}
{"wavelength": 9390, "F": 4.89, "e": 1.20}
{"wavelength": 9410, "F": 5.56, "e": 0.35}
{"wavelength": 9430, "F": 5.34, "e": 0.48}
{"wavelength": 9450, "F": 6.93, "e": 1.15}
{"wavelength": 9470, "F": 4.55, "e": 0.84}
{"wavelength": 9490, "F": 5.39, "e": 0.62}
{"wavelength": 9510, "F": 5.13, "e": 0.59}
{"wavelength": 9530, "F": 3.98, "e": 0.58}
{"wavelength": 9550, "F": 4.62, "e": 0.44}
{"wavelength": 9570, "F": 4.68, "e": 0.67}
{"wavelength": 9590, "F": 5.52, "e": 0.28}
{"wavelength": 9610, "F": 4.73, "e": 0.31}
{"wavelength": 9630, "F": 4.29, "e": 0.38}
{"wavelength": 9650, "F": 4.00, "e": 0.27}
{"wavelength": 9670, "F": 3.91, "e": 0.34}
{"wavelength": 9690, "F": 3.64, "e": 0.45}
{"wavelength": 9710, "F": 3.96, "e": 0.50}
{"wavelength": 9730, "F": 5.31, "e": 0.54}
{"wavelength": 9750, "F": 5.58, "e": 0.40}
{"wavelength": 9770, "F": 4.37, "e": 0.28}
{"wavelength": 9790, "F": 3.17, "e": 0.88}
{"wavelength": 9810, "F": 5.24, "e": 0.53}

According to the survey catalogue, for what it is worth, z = 1.295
